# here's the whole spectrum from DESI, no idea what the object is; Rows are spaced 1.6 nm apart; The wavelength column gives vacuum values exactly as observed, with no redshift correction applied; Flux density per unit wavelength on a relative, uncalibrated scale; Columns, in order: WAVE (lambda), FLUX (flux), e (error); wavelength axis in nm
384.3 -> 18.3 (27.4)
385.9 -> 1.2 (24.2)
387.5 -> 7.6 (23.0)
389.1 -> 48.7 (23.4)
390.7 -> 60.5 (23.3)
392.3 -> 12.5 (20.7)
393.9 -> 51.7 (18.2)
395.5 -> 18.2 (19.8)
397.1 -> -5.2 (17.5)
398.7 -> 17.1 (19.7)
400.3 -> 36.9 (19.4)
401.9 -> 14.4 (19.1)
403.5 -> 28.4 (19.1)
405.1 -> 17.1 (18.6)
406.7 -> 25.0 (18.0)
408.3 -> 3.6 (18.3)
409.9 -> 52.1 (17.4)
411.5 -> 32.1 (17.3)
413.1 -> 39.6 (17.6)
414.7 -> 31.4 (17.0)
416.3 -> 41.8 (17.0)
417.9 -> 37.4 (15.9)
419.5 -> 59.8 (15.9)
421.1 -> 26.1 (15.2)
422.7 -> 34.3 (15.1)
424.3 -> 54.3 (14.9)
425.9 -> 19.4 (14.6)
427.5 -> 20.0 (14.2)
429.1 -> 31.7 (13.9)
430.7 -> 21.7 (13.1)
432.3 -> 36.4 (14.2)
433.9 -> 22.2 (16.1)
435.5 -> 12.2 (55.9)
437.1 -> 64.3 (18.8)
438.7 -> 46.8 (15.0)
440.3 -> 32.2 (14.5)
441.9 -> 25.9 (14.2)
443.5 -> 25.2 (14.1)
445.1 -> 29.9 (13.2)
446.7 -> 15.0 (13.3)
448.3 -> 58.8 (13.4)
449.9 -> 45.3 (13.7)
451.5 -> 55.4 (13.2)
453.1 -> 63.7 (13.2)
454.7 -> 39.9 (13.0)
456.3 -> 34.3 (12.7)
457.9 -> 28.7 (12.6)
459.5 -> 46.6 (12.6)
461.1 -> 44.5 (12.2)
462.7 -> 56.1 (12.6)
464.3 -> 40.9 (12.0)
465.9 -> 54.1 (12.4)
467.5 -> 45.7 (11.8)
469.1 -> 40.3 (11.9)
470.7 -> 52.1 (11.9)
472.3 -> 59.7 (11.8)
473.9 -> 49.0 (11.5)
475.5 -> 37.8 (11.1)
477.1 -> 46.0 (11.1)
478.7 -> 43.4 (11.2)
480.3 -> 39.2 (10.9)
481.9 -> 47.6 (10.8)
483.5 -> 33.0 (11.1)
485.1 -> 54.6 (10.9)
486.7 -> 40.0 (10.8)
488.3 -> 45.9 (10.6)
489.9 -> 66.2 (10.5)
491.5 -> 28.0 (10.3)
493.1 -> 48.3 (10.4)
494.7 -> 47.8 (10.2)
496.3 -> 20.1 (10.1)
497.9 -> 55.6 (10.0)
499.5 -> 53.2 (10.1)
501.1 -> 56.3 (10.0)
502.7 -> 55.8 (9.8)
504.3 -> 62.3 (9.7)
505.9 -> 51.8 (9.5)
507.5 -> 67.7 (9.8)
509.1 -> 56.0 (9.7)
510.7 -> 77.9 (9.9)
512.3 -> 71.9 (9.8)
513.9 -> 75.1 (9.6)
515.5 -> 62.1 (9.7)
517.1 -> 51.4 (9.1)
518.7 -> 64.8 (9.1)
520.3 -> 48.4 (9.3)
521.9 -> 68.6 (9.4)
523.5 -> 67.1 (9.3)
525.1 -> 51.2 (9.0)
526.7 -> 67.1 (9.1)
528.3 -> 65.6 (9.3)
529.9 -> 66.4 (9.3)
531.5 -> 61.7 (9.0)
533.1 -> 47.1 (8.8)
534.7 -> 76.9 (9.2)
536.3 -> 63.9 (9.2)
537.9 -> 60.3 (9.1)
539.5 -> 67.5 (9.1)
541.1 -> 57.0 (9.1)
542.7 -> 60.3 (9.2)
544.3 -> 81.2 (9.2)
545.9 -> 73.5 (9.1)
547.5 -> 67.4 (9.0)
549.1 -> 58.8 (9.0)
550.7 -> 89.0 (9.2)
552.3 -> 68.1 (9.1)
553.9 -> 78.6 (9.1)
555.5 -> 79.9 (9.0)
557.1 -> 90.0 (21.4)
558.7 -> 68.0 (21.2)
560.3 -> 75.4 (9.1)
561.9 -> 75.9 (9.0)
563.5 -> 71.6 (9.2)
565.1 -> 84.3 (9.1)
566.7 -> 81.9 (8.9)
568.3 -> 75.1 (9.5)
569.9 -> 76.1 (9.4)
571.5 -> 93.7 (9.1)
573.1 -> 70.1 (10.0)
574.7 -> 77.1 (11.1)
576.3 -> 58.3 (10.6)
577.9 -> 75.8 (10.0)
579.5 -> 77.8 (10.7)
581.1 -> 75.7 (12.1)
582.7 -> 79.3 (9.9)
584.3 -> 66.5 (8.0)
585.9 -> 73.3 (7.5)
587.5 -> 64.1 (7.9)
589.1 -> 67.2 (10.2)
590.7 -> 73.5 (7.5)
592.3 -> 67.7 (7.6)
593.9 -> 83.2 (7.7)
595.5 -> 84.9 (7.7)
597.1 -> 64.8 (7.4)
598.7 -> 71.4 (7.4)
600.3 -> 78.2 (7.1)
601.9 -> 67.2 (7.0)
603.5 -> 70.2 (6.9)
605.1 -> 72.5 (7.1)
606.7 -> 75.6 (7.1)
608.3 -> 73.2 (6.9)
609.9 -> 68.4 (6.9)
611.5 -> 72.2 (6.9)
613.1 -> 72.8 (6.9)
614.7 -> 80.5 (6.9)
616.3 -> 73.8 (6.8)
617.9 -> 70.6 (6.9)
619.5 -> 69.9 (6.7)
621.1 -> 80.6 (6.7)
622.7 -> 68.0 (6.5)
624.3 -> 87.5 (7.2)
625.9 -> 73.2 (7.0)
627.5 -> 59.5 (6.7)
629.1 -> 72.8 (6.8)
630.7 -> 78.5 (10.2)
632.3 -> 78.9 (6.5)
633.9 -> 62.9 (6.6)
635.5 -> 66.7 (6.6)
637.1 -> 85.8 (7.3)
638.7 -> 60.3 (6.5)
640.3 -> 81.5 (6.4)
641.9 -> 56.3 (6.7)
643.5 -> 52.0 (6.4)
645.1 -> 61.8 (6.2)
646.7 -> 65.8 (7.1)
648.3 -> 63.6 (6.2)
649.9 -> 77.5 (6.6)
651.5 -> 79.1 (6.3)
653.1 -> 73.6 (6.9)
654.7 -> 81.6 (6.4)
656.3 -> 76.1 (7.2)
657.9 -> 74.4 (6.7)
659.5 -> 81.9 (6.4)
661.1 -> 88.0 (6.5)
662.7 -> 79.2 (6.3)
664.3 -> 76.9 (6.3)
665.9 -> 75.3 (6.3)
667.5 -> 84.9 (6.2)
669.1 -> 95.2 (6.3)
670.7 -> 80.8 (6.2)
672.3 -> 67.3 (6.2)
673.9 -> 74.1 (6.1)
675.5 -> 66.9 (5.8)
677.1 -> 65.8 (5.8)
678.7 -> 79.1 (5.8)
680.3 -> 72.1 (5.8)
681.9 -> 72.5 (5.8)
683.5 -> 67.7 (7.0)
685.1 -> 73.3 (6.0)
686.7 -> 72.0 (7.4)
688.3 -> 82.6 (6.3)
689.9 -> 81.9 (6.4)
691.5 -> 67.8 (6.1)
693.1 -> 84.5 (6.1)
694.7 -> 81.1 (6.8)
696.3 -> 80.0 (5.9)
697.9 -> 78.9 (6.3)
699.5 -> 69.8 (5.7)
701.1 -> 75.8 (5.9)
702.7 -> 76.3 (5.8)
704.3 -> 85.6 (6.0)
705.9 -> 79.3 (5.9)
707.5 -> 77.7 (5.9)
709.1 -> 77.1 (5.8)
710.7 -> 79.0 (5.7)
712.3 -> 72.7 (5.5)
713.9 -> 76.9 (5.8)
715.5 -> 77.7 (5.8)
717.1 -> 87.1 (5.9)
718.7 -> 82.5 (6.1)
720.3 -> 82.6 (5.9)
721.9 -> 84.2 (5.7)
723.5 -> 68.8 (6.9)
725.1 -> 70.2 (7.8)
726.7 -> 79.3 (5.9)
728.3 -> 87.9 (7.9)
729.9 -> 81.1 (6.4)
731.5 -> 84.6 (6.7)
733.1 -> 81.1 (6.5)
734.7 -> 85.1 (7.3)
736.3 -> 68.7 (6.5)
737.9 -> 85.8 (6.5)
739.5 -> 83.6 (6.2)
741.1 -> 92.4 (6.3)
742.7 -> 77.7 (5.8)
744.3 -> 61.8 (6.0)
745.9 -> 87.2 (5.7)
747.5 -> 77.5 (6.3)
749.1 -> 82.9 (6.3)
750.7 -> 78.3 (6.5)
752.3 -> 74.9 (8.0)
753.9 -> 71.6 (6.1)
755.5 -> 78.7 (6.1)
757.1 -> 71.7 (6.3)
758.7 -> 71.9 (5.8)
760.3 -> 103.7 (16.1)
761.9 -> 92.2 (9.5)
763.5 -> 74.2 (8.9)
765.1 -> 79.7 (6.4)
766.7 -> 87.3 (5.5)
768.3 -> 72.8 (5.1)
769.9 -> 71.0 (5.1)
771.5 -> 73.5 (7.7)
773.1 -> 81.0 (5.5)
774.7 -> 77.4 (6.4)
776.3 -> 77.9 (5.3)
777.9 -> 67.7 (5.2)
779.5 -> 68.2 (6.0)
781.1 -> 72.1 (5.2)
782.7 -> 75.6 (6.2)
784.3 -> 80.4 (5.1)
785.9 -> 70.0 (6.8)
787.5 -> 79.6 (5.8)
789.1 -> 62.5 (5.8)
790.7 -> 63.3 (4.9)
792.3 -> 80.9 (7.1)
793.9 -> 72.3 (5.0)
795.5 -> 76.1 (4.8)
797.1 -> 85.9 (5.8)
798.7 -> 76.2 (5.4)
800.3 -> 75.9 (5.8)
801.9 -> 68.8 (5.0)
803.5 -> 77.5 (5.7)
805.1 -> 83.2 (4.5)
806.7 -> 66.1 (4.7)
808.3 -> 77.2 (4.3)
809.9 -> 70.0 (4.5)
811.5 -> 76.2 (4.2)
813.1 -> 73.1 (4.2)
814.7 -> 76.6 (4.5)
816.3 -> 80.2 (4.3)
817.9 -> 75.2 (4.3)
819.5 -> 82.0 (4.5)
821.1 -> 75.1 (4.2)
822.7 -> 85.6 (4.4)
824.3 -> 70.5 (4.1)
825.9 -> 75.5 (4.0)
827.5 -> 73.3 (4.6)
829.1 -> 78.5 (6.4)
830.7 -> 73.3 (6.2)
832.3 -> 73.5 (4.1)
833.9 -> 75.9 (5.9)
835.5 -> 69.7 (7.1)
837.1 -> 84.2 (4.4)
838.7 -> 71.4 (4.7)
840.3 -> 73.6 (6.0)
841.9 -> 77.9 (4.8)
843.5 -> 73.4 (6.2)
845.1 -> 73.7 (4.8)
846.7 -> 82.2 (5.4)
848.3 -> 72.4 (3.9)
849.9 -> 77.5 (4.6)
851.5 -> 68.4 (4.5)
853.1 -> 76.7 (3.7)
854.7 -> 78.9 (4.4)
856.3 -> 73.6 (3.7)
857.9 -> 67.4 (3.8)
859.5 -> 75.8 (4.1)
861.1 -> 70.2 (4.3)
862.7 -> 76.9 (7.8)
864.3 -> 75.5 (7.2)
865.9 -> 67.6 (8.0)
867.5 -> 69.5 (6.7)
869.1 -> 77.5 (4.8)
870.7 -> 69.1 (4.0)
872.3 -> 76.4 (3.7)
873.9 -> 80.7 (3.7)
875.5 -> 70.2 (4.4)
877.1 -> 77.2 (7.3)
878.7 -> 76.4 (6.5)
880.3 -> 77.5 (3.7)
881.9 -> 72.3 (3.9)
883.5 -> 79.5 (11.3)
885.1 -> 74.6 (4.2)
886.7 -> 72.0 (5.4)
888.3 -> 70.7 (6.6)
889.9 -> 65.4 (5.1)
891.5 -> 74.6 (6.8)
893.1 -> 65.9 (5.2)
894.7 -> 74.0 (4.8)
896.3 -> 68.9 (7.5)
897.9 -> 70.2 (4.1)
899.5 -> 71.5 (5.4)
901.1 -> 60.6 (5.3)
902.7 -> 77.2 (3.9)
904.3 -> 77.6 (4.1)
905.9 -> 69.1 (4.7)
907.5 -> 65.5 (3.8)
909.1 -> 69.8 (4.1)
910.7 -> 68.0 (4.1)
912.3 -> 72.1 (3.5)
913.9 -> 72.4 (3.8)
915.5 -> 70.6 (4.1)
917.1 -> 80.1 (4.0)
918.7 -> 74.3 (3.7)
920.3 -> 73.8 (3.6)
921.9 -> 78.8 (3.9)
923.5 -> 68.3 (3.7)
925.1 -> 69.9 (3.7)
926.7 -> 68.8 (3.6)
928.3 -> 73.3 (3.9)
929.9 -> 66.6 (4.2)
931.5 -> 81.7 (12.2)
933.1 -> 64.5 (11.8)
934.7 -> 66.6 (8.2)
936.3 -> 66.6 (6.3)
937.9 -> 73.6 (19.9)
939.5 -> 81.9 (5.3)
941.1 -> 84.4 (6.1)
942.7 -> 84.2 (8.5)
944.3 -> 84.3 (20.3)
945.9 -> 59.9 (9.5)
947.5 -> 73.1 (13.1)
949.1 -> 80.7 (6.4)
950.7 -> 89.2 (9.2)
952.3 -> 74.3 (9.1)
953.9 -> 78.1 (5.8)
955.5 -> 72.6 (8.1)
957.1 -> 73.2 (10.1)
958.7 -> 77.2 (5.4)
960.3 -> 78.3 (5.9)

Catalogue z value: 0.250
